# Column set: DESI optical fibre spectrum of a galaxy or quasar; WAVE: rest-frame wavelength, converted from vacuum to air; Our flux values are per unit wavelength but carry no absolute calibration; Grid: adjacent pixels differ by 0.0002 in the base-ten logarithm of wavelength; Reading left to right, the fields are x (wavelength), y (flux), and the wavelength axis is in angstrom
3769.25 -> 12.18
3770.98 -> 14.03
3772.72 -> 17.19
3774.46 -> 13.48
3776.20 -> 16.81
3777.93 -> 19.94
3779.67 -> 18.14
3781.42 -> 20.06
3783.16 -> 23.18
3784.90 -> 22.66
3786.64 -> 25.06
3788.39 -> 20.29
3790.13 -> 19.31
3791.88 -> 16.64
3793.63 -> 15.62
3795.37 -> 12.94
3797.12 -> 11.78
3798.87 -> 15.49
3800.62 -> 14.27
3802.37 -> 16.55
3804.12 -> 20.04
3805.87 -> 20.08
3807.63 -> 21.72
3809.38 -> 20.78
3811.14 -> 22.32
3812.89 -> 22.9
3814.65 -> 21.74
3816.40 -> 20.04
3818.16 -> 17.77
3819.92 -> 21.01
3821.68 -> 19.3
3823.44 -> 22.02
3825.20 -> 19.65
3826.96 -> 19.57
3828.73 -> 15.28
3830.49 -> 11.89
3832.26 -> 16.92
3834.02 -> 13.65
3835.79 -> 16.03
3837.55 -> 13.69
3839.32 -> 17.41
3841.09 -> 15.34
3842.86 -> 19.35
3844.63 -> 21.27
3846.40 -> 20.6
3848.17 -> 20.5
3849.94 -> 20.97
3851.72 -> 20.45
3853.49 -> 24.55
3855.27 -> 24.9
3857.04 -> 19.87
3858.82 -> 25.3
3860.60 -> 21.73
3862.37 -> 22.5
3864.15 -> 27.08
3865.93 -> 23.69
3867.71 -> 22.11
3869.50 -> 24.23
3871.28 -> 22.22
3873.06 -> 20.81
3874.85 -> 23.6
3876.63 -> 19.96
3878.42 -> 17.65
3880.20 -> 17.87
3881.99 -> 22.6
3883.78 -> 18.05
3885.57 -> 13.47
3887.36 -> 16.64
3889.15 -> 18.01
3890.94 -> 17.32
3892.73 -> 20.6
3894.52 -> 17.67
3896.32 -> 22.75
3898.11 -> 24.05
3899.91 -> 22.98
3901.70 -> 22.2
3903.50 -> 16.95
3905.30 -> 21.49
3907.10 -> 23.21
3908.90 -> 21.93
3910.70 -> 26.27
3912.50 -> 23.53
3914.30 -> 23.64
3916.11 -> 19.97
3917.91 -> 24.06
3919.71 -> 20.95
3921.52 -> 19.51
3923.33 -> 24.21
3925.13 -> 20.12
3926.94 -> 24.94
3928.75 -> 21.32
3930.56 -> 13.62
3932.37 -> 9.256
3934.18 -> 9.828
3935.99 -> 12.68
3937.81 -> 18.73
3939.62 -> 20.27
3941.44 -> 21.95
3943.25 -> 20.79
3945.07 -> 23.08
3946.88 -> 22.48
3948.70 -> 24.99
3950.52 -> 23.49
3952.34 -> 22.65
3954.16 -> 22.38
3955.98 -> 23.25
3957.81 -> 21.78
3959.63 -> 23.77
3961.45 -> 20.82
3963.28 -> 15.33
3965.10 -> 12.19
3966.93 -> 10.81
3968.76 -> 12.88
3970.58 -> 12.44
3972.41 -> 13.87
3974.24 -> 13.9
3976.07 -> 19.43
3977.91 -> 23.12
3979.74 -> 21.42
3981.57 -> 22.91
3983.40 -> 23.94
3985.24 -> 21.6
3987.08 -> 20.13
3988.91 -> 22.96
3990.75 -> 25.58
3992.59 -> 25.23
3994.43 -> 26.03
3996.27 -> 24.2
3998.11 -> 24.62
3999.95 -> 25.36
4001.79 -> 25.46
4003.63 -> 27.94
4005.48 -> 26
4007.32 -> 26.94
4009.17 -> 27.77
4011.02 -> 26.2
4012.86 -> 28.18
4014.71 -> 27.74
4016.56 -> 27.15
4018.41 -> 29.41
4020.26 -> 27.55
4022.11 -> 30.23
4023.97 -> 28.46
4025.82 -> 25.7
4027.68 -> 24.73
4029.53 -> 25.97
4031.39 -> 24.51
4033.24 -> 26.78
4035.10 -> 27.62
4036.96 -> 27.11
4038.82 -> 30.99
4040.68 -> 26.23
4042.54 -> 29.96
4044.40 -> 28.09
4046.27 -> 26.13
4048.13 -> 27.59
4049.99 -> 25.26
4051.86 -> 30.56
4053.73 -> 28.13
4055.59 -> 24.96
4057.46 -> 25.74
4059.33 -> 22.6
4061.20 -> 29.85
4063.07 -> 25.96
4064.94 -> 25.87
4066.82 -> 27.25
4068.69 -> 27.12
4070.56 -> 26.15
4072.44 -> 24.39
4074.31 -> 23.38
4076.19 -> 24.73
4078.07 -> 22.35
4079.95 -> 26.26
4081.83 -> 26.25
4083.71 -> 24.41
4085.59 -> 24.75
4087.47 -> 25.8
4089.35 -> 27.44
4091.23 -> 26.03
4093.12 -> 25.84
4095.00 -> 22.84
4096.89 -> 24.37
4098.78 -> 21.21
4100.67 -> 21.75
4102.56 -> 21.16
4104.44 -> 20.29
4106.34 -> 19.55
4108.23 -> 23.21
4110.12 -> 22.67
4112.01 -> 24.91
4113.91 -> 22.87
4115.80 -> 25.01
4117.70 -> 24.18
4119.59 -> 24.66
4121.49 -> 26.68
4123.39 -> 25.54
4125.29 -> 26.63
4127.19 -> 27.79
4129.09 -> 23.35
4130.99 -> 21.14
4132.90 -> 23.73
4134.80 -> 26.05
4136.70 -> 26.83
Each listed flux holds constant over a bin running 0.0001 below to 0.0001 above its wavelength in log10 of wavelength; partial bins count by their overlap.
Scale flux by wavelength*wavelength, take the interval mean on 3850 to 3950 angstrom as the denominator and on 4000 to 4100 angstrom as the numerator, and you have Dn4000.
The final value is 1.37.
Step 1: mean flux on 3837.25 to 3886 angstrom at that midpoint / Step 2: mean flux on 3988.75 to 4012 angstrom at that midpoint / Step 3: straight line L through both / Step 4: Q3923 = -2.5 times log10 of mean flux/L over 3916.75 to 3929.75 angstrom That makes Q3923 0.05 mag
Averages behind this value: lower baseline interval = 20.9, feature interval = 22.1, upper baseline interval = 25.8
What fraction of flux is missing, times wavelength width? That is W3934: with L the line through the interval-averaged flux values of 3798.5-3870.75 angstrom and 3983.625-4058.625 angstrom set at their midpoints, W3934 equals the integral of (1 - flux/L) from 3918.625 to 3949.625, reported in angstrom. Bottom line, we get 5.37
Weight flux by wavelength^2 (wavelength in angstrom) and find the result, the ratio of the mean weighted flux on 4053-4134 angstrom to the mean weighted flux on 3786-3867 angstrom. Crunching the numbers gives 1.5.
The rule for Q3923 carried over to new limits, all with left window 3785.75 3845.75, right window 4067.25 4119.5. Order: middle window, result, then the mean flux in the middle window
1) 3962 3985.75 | 0.246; 17.2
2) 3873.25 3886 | 0.012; 19.3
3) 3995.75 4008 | -0.168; 25.8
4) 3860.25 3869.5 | -0.223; 23.6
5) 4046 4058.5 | -0.162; 26.9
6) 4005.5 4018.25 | -0.220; 27.4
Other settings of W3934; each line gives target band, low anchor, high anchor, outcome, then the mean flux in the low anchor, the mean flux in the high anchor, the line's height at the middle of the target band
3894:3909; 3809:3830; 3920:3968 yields -1.5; 20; 19.4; 19.6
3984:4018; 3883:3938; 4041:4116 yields -4.4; 19.7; 25.1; 22.6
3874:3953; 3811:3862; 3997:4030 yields 8.6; 19.5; 27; 22.8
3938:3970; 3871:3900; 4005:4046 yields 4.5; 19.6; 27.4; 23.4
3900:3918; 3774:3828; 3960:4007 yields -1.9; 19.1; 20.9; 20.1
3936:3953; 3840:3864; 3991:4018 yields 2.0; 21.5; 26.4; 24.5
